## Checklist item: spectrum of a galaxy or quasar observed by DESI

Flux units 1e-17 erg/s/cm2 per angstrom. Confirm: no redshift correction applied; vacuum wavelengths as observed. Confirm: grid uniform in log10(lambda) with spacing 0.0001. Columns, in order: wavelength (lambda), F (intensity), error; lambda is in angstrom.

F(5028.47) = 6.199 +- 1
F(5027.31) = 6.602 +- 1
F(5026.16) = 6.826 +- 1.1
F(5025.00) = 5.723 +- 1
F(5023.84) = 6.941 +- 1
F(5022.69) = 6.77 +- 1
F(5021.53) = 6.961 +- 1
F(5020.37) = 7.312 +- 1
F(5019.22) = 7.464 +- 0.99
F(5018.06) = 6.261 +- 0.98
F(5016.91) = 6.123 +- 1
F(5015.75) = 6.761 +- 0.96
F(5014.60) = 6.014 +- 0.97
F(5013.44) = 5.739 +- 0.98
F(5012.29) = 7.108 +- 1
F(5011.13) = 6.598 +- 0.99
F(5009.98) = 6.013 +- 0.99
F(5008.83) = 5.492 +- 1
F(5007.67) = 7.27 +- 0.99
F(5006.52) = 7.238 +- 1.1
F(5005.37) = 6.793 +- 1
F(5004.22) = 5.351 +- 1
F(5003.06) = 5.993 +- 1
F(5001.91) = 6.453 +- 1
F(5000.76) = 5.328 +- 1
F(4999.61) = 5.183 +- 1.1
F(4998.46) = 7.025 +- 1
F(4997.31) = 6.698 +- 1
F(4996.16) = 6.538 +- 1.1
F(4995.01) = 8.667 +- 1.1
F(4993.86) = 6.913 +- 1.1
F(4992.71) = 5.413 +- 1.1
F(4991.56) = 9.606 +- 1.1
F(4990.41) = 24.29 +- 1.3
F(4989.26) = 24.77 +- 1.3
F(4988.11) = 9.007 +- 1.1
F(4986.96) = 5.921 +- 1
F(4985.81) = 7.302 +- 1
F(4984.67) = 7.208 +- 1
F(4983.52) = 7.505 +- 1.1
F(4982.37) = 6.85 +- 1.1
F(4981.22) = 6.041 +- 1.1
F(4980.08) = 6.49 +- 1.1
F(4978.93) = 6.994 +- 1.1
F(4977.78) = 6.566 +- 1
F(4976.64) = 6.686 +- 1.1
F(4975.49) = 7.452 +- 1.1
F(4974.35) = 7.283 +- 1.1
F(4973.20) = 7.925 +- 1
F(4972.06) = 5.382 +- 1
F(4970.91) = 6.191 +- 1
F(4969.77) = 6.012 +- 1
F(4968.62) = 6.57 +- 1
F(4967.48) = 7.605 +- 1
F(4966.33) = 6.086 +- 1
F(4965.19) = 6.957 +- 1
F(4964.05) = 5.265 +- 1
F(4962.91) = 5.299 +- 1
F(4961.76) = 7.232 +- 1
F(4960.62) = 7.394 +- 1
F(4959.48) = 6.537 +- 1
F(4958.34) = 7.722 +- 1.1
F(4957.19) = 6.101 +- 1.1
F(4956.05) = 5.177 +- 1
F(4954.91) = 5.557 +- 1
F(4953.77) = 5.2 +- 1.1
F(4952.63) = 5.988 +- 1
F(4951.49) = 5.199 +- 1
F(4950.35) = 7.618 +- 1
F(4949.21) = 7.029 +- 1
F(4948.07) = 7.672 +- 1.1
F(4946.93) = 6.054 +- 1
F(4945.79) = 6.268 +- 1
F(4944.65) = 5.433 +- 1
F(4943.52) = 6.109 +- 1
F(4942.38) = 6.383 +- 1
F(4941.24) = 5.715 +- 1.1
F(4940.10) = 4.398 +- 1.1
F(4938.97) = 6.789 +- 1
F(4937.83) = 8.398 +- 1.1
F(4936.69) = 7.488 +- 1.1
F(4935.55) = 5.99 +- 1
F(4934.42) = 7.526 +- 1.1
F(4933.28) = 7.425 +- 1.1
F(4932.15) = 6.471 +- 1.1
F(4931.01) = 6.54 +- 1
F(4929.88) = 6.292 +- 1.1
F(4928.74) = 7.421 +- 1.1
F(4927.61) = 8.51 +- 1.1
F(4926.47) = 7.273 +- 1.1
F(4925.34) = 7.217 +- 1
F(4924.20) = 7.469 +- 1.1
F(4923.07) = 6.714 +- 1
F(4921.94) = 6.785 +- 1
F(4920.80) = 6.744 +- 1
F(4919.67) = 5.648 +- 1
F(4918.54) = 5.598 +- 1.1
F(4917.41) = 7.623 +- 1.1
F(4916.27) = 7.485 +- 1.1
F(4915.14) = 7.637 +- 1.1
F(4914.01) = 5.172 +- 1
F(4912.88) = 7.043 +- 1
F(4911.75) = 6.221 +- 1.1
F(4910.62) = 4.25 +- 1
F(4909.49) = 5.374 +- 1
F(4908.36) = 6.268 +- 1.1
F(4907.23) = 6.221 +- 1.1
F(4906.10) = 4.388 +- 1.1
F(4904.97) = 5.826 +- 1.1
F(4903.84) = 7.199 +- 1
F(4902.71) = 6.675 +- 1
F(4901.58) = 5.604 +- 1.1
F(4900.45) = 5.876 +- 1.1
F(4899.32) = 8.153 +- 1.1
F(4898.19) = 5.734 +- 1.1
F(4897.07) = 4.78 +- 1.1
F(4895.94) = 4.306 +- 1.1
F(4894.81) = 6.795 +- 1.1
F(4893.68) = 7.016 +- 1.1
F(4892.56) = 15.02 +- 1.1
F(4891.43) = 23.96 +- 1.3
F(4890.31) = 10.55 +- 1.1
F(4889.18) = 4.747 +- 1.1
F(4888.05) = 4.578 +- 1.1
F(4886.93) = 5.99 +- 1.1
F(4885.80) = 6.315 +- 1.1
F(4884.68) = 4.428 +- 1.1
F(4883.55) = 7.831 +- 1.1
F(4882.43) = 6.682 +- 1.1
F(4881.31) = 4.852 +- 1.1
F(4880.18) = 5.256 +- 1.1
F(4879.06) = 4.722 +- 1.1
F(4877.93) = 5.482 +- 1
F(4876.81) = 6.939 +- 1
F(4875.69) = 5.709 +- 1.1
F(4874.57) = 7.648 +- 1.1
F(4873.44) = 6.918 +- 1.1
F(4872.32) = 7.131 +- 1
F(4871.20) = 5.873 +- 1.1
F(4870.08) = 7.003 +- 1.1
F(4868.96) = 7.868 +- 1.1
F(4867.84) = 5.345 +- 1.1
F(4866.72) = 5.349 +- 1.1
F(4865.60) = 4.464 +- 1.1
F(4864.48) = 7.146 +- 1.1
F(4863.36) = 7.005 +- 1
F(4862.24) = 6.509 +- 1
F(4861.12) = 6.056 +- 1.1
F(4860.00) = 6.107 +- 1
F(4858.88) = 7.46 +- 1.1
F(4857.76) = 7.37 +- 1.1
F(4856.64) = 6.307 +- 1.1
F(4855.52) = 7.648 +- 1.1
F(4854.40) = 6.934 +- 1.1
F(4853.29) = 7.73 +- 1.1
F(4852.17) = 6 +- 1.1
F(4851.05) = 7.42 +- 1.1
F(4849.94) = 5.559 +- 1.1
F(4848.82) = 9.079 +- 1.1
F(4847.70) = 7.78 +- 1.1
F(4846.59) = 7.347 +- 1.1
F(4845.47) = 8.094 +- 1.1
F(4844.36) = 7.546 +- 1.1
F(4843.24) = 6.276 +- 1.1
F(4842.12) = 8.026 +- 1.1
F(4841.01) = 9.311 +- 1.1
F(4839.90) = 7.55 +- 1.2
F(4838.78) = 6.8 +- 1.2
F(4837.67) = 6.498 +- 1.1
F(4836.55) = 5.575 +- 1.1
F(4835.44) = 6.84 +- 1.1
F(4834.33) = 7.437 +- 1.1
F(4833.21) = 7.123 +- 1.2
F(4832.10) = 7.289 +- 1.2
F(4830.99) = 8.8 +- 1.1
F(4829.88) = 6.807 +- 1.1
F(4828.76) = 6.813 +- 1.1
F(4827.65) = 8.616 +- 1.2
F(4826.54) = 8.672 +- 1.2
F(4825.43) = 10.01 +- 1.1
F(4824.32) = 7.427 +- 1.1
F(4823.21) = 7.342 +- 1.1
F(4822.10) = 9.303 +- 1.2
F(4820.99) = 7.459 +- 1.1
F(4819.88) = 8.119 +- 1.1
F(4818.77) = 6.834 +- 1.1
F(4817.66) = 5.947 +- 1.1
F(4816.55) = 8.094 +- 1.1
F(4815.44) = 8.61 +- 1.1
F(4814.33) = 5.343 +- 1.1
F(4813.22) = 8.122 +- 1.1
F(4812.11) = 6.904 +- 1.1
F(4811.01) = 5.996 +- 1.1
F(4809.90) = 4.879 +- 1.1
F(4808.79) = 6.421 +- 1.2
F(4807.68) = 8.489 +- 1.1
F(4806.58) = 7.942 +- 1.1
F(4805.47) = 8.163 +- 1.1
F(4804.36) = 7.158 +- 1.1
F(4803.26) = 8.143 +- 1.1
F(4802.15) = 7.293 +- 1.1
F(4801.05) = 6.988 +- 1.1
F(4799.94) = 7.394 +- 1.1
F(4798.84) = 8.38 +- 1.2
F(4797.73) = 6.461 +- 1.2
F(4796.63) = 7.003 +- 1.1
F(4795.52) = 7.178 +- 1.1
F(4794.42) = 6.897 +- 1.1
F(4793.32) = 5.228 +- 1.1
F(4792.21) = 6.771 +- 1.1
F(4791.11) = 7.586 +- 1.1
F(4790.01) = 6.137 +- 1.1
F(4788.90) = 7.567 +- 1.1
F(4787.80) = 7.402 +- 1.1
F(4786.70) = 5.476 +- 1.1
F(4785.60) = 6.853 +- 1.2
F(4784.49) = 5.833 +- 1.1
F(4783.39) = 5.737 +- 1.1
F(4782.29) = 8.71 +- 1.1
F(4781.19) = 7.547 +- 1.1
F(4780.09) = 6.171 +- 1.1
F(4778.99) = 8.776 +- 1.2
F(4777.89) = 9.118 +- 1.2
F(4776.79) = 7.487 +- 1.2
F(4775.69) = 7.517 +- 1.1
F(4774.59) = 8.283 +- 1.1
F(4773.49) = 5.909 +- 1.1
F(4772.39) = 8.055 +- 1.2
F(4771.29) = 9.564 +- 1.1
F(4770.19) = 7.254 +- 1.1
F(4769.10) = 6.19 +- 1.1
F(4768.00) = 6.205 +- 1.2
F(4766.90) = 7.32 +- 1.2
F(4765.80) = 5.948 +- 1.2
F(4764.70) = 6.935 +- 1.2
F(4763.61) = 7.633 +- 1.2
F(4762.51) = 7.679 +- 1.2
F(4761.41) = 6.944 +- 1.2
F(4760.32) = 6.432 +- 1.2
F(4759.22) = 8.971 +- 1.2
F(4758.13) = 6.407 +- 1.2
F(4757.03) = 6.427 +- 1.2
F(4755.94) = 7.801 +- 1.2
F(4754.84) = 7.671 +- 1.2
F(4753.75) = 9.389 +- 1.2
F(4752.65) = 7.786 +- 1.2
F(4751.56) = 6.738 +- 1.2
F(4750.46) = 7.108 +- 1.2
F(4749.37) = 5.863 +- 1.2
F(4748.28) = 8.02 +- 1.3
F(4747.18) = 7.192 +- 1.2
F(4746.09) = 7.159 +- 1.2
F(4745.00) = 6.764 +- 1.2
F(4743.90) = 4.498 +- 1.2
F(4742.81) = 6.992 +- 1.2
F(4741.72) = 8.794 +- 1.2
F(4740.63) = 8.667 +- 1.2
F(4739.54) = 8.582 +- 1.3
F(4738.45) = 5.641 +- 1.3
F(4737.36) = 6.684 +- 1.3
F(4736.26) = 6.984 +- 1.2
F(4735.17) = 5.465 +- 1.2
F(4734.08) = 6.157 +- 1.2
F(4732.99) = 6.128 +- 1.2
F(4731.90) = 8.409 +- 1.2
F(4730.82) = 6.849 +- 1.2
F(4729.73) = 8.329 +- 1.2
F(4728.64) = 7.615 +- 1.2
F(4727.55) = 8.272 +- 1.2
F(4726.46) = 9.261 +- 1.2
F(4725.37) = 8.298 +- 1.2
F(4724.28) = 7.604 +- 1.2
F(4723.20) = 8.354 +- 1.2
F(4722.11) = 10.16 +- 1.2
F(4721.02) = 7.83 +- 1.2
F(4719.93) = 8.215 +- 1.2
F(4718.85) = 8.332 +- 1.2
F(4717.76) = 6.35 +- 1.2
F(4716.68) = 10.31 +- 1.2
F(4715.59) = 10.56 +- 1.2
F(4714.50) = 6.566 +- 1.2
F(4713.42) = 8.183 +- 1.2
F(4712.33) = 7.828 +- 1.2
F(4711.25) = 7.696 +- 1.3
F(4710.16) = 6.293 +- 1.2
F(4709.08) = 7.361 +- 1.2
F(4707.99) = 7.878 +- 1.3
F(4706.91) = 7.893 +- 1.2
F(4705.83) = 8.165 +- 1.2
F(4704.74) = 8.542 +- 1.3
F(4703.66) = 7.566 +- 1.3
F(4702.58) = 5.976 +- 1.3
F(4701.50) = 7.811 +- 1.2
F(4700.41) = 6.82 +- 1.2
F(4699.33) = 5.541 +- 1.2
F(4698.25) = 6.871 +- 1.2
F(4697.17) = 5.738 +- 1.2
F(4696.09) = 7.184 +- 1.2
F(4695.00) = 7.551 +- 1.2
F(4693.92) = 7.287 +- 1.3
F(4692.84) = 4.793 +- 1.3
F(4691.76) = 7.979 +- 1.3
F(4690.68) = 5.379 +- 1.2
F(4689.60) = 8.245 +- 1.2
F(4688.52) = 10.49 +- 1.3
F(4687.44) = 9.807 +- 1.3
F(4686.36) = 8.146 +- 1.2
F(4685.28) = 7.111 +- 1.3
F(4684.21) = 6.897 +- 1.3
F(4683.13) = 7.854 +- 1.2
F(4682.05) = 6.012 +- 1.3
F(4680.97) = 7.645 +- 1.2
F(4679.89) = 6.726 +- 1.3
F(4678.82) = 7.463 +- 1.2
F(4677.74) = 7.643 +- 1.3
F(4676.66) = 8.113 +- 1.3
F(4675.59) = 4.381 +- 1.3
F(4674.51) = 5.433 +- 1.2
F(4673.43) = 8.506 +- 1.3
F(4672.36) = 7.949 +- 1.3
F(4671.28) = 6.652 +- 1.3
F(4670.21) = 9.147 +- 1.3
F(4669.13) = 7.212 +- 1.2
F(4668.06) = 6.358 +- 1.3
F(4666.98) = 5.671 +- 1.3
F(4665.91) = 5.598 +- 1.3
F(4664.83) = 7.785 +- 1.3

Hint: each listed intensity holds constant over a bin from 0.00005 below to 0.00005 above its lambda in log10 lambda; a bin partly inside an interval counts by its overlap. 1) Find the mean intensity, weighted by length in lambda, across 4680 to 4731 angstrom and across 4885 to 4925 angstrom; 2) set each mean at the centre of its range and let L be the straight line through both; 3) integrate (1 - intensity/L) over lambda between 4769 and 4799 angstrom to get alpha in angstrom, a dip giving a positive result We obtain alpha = 1.0 angstrom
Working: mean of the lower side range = 7.69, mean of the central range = 7.18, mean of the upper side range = 7.01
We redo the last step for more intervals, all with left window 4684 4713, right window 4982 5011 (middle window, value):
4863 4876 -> 2.28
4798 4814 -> 0.84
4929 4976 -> 9.17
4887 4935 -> 5.19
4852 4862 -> 1.20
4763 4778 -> 0.46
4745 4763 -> 0.46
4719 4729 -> -1.30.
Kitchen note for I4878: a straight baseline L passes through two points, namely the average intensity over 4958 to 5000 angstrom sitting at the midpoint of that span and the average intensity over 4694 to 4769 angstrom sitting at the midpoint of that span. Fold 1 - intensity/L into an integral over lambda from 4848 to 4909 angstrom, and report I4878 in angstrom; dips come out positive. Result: 6.4 angstrom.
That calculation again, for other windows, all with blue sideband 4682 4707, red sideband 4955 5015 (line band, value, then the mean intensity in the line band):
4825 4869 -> 1.09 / 7.15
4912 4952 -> 3.32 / 6.72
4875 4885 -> 2.05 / 5.83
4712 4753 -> -1.44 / 7.59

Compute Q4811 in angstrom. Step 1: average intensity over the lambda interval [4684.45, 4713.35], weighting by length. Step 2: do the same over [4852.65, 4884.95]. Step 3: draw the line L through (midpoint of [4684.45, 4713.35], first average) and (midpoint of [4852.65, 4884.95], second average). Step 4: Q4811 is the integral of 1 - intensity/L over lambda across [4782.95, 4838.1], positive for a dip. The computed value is -3.6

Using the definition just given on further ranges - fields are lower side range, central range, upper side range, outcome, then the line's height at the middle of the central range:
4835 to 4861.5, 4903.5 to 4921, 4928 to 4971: 1.48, 6.71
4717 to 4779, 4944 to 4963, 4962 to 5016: 2.73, 7.41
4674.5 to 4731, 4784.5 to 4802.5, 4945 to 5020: 1.38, 7.45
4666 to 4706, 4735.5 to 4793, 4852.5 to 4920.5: -1.61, 7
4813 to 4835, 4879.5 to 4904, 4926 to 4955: -1.13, 7.05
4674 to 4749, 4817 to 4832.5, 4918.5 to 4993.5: -1.03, 7.34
